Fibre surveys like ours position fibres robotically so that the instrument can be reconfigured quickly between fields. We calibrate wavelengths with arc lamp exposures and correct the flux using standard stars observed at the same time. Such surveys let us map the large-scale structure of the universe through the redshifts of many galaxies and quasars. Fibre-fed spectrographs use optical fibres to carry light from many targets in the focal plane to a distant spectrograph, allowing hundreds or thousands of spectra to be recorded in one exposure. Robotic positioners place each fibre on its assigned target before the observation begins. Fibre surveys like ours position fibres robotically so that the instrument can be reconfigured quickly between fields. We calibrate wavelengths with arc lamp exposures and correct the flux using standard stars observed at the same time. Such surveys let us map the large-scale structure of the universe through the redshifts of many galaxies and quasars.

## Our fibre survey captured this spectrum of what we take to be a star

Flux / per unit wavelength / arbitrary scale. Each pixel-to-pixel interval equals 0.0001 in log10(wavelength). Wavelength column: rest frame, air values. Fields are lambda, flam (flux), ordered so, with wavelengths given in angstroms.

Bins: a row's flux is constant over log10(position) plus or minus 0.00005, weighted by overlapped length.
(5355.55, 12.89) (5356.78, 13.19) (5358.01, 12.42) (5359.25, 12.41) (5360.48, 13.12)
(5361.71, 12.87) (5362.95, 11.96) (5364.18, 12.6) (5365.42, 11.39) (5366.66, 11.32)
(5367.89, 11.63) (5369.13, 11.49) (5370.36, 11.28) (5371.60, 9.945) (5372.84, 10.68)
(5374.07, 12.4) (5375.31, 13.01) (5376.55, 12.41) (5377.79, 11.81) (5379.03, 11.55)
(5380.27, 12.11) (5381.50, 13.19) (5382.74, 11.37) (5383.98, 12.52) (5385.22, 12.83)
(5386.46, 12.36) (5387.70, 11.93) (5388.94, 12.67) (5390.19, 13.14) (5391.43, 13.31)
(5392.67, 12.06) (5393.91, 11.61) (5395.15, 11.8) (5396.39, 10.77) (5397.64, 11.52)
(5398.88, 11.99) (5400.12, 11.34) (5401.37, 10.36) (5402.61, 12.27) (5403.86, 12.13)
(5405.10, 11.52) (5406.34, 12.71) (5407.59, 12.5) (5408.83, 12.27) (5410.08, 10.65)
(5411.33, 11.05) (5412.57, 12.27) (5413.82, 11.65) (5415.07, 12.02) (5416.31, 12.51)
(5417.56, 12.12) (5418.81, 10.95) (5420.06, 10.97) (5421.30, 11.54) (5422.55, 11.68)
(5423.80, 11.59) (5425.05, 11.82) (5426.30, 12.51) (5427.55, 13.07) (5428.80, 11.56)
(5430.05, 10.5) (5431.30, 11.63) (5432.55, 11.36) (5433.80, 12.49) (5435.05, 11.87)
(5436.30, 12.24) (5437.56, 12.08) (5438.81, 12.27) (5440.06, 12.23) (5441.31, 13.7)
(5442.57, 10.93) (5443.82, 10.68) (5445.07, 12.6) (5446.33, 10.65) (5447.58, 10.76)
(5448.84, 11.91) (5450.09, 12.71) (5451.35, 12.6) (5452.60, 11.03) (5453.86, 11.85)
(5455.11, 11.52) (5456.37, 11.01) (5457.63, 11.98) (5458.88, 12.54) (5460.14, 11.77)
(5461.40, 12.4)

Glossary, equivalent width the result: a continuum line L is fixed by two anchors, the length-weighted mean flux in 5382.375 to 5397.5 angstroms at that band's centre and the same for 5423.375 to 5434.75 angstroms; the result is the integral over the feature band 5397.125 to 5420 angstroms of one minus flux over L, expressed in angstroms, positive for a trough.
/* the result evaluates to 0.52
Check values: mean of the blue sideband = 12.2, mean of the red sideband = 11.8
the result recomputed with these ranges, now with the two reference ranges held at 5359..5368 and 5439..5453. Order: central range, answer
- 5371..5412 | 0.5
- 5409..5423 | 0.4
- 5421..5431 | 0.1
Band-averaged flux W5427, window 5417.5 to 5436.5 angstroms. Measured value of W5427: 11.7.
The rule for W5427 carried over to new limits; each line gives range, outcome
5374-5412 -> 12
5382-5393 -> 12.5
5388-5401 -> 12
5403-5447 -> 11.8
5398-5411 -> 11.8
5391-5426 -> 11.7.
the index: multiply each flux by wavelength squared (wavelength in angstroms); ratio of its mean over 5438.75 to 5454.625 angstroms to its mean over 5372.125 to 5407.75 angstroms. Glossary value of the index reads 1.0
